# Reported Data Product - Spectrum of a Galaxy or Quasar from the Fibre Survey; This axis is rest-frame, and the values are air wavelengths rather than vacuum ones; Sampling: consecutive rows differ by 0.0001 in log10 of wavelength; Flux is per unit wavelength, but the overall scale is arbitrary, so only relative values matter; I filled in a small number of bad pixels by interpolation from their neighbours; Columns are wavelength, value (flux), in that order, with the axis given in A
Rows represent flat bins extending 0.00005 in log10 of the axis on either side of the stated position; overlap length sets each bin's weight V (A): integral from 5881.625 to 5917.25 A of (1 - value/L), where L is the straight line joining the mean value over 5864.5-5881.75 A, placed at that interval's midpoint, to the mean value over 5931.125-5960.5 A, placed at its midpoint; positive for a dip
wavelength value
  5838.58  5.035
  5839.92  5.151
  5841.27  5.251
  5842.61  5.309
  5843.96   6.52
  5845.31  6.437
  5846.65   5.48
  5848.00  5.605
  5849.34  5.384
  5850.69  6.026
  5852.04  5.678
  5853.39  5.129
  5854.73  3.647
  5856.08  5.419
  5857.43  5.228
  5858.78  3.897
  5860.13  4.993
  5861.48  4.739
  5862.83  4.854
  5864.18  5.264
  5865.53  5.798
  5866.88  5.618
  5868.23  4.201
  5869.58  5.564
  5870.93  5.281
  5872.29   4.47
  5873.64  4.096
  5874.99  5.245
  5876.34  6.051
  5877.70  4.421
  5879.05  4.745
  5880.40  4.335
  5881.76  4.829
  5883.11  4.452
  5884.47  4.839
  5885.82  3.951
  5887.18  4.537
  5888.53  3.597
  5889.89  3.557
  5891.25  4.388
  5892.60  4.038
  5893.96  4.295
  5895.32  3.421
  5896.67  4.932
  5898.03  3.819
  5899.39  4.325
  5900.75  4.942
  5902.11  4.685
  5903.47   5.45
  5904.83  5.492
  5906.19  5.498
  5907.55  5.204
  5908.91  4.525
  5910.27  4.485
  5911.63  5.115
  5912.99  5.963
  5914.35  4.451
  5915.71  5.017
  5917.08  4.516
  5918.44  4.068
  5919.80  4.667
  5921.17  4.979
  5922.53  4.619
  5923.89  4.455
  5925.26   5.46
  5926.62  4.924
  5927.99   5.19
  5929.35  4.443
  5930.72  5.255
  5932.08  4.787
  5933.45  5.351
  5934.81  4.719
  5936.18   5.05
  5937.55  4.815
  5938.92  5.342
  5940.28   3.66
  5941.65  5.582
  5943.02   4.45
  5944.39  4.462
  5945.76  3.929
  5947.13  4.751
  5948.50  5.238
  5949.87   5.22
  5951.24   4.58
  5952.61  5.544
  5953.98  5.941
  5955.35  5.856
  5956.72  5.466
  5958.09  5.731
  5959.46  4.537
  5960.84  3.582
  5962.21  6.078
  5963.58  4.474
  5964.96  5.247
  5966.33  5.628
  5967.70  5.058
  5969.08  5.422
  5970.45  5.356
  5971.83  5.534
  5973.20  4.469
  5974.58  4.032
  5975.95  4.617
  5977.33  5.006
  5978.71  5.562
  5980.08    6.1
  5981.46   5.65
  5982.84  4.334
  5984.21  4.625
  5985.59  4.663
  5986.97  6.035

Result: 2.7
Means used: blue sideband 4.98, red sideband 4.99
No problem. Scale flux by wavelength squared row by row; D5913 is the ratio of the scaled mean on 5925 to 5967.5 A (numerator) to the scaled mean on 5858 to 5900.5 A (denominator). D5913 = 1.1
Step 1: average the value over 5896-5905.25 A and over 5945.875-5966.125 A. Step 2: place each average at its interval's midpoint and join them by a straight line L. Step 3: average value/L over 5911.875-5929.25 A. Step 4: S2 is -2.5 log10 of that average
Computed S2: 0.01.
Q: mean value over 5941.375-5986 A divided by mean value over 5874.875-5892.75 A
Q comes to 1.1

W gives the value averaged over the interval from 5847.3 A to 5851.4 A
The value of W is 5.67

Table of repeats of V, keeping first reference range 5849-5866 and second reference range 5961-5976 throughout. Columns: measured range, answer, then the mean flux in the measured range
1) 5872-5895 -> 2.8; 4.45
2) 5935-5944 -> 0.5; 4.8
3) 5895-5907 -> 0.7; 4.77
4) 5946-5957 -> -0.5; 5.26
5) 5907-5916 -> 0.2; 4.96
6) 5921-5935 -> 0.3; 4.93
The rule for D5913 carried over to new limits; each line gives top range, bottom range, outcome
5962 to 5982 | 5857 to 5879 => 1.08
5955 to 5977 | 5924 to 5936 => 1.03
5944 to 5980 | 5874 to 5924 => 1.12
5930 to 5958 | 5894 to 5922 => 1.07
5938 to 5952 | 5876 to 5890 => 1.08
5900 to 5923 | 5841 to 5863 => 0.95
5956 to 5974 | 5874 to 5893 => 1.17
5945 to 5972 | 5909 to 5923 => 1.09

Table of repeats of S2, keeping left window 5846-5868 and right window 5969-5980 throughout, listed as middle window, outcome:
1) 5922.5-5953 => 0.05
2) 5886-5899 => 0.25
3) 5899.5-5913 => 0.01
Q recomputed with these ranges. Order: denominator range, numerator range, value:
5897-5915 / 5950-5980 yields 1.05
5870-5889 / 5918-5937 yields 1.04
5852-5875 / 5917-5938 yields 0.98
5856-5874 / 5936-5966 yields 1.01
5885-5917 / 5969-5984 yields 1.10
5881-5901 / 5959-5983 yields 1.19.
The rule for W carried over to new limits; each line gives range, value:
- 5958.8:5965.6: 4.78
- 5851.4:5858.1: 5.02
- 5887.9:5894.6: 3.97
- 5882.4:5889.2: 4.28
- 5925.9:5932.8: 4.93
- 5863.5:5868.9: 5.22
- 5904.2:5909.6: 5.18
